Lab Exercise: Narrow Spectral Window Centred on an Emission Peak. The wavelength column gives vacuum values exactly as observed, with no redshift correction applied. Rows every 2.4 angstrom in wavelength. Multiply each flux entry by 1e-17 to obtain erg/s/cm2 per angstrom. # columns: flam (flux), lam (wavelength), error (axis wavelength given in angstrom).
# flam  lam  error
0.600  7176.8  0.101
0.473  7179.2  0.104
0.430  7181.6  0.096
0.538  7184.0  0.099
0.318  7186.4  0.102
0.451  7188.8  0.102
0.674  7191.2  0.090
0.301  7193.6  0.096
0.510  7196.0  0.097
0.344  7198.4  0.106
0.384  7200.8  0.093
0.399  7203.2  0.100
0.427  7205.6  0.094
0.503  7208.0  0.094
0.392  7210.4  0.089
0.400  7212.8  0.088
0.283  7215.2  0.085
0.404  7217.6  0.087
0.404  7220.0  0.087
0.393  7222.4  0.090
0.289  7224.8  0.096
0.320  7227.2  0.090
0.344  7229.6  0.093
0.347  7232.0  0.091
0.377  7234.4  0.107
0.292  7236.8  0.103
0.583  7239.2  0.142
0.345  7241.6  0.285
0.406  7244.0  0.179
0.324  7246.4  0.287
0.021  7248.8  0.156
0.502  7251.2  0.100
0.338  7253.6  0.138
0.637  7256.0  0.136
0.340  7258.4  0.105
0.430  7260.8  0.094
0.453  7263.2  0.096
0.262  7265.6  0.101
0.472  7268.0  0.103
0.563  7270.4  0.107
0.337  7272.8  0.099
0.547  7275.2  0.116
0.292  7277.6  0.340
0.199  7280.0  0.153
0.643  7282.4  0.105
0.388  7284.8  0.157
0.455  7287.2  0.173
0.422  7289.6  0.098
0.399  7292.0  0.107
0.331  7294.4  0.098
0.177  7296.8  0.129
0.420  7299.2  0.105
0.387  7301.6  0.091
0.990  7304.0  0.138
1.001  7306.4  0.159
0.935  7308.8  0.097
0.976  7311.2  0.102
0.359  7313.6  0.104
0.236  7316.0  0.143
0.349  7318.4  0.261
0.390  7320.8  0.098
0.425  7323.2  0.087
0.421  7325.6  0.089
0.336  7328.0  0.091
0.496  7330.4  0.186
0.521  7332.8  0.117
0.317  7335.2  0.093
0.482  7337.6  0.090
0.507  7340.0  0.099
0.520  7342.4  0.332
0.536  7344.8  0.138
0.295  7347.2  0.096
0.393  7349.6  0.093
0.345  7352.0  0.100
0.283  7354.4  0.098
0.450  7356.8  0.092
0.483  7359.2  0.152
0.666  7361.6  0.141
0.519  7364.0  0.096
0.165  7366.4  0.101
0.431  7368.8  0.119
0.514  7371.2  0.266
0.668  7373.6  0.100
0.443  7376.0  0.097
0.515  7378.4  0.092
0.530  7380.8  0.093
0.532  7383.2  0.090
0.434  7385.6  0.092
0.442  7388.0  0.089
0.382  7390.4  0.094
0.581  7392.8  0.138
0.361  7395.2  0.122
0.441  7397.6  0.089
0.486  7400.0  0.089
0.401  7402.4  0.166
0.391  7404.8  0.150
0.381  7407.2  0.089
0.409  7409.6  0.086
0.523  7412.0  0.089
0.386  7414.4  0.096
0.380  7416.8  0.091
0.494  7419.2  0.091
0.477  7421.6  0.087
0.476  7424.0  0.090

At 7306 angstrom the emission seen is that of H-beta 4861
